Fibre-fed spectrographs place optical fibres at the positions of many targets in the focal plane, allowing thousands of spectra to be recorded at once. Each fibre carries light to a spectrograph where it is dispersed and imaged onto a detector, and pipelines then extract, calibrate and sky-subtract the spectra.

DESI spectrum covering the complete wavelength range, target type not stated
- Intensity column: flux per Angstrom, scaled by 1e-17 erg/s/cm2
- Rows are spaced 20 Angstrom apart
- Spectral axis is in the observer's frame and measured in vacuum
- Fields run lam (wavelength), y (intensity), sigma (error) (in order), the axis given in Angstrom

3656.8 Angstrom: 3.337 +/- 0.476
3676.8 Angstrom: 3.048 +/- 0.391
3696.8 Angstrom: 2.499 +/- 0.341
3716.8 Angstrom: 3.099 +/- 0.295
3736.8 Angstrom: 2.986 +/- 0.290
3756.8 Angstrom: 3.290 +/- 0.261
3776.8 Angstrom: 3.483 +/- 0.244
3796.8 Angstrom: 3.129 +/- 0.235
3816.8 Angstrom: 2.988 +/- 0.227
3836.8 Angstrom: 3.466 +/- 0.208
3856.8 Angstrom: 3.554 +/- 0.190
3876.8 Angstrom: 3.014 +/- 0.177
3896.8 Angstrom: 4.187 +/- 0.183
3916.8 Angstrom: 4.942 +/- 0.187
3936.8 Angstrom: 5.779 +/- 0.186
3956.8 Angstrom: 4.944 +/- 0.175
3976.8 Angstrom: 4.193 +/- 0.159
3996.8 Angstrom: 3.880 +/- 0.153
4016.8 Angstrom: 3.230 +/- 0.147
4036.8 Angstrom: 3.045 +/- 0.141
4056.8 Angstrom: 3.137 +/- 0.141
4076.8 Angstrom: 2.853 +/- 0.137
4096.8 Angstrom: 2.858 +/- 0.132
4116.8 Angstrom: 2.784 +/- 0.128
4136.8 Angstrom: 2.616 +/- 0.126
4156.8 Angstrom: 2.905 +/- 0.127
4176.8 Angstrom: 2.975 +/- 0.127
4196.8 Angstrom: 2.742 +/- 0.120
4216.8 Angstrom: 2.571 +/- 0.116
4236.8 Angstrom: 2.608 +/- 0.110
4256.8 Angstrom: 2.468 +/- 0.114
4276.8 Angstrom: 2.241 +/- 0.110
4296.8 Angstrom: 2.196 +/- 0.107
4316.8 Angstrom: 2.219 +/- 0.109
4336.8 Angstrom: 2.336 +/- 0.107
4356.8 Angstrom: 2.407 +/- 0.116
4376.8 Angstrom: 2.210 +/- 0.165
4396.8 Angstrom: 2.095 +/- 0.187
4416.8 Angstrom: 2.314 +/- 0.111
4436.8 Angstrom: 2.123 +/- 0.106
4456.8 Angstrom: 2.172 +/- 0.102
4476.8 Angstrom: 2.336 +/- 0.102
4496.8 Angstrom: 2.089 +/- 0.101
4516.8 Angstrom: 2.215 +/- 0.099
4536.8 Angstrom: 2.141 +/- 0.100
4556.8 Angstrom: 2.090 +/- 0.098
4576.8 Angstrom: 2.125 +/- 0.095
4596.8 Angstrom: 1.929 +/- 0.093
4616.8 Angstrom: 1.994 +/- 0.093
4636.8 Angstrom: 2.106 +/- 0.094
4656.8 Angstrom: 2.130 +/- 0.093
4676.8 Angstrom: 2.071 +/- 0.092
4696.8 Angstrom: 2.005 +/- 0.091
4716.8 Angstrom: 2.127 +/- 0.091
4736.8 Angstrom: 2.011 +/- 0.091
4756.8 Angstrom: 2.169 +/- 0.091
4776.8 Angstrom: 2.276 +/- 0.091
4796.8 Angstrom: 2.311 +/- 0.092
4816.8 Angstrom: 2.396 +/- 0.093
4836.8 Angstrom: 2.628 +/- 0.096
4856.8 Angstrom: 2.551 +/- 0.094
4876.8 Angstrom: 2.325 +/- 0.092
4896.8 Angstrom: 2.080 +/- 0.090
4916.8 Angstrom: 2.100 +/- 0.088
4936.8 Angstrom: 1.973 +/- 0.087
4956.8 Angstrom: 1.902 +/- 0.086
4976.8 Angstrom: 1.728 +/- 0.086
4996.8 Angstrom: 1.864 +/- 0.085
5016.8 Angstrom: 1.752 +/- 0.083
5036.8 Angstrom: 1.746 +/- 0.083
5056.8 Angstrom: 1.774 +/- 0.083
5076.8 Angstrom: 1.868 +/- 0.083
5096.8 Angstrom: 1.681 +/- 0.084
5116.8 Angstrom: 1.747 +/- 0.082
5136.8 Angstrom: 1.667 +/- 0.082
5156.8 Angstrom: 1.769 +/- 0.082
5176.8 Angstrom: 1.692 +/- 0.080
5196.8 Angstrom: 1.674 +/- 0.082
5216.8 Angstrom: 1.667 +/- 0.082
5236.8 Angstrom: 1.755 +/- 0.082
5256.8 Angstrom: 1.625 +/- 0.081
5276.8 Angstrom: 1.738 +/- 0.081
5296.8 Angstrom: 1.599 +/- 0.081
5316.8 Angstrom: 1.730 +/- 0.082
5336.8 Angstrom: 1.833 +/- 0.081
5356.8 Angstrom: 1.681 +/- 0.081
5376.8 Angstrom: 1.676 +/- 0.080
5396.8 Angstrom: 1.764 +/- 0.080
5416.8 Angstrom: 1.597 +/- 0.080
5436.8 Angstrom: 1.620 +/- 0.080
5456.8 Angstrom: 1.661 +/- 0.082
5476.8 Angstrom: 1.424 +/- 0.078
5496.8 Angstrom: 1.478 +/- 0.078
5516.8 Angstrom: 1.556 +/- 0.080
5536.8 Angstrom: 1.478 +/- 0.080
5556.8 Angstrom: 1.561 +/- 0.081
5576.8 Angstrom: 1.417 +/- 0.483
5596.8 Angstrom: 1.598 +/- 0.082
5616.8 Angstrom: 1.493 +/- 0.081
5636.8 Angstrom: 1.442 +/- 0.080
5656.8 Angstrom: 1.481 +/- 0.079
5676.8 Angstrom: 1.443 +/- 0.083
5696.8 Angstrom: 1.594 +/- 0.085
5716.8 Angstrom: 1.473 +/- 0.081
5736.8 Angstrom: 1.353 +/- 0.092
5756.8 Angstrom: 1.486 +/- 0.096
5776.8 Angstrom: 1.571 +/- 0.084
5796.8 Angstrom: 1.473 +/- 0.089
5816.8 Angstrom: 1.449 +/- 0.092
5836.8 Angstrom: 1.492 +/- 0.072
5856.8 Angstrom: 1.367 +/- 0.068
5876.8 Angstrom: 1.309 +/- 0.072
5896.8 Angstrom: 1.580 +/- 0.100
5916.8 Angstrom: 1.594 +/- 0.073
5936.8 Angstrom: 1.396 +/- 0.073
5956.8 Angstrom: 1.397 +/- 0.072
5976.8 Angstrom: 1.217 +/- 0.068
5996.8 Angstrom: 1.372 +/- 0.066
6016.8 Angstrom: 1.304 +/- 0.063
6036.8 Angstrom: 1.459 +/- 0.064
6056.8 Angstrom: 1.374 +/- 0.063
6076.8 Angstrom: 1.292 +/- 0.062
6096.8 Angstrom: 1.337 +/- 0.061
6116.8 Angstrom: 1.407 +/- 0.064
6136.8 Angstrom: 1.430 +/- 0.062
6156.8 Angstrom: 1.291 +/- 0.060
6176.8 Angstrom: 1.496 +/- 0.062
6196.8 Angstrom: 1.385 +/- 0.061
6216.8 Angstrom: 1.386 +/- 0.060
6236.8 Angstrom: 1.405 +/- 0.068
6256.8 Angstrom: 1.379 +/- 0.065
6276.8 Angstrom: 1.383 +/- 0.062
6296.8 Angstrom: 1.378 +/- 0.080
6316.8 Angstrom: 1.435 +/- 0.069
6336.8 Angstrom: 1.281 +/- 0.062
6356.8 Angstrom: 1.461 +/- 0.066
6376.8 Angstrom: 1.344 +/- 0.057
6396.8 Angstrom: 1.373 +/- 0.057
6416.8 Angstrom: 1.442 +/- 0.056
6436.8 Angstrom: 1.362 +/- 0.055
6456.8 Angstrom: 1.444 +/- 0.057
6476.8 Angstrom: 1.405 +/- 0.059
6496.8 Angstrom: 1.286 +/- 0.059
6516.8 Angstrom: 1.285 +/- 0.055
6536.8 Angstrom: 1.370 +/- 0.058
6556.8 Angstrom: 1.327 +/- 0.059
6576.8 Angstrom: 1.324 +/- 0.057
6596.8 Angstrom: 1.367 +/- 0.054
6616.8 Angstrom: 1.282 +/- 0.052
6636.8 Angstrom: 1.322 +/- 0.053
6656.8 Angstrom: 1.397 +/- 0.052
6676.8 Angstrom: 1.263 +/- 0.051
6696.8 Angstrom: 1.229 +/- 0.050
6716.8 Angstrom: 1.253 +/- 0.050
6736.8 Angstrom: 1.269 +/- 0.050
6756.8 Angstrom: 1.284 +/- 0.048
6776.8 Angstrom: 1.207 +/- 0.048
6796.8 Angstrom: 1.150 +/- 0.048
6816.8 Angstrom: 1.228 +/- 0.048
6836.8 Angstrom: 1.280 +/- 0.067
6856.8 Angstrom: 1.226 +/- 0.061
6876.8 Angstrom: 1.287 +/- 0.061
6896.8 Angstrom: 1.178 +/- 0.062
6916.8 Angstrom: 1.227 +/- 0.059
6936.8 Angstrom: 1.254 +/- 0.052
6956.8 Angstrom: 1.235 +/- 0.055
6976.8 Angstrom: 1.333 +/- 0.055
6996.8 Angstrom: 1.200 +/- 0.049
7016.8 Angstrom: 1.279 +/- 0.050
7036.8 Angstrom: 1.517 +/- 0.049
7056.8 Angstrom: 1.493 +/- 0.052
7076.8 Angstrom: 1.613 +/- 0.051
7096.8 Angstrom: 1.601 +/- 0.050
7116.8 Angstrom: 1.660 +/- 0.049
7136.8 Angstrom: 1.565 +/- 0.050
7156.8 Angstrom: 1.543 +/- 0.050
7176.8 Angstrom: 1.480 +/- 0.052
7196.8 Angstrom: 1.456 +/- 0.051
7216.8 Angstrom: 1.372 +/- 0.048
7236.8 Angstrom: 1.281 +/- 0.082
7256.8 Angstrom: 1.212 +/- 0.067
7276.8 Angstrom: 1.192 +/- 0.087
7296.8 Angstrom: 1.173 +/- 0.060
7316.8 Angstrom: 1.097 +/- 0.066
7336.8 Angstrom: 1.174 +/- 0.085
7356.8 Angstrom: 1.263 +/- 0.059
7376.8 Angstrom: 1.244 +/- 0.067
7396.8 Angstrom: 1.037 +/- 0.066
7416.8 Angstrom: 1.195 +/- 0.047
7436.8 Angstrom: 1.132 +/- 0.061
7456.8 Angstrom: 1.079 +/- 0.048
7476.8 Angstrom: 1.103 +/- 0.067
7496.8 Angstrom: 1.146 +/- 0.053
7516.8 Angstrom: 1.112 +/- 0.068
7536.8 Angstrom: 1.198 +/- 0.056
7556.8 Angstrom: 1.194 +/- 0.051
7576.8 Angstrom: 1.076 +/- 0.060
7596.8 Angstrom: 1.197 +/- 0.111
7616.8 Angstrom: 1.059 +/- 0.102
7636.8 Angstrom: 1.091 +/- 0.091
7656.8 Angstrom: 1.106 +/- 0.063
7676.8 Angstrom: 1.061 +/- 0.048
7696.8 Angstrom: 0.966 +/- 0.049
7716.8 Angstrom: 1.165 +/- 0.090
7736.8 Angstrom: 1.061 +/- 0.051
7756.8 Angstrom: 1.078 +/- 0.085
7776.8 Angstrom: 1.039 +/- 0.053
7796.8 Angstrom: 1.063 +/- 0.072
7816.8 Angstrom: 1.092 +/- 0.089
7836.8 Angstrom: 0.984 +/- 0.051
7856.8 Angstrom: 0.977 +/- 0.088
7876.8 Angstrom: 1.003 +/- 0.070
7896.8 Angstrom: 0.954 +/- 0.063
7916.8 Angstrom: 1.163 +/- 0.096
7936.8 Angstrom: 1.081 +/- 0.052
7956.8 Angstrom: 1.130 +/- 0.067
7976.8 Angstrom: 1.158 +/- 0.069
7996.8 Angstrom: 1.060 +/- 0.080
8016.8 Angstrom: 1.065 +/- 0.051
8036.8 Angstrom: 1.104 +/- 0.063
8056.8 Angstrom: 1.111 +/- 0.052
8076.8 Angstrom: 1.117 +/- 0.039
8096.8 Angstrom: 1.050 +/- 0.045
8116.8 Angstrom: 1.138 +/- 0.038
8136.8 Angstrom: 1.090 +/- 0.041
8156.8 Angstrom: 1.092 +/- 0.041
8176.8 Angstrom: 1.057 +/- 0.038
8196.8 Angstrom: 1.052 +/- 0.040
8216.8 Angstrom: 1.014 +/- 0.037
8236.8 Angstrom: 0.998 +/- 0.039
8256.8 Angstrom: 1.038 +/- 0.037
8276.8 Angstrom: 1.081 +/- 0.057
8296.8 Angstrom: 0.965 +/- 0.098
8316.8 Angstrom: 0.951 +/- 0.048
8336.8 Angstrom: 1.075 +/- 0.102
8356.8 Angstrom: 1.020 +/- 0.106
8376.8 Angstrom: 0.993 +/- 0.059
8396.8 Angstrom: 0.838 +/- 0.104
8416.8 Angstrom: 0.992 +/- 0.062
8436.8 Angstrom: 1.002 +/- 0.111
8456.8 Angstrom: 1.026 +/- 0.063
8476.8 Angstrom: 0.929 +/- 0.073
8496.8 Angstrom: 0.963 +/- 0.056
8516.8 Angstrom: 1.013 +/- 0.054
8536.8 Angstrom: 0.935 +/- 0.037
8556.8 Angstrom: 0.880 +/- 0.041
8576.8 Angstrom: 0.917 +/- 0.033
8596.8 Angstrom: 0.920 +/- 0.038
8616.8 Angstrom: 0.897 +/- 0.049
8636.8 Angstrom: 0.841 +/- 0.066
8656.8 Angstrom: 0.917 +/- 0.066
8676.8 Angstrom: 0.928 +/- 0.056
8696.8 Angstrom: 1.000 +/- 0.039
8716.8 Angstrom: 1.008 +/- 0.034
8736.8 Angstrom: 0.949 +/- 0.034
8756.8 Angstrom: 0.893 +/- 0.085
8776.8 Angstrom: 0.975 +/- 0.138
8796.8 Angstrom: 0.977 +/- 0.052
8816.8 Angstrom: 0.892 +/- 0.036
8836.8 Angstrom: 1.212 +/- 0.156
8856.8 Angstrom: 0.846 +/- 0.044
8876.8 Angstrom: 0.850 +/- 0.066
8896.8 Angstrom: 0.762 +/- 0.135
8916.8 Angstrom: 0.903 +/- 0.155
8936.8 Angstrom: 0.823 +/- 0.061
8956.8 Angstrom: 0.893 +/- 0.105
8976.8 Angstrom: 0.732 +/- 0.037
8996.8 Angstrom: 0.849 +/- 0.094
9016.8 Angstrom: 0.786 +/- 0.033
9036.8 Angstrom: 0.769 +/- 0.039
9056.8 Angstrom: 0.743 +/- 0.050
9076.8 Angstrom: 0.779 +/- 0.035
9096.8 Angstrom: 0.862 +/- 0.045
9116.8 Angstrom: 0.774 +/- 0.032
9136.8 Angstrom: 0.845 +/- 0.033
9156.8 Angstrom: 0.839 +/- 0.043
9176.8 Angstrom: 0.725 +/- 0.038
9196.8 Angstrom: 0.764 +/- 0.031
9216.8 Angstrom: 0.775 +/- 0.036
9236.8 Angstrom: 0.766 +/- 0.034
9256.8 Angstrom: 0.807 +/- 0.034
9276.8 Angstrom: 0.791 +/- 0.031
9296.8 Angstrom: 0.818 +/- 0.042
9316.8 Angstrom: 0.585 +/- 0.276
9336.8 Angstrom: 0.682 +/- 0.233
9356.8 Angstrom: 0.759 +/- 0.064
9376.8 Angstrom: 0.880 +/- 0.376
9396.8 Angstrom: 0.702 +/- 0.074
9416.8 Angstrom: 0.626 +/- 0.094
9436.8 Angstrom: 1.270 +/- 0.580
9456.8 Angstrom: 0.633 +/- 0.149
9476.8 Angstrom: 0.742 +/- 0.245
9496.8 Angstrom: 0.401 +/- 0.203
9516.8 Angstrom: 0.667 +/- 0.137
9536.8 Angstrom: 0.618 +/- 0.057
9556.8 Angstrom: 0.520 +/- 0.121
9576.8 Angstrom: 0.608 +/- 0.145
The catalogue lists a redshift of 1.55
